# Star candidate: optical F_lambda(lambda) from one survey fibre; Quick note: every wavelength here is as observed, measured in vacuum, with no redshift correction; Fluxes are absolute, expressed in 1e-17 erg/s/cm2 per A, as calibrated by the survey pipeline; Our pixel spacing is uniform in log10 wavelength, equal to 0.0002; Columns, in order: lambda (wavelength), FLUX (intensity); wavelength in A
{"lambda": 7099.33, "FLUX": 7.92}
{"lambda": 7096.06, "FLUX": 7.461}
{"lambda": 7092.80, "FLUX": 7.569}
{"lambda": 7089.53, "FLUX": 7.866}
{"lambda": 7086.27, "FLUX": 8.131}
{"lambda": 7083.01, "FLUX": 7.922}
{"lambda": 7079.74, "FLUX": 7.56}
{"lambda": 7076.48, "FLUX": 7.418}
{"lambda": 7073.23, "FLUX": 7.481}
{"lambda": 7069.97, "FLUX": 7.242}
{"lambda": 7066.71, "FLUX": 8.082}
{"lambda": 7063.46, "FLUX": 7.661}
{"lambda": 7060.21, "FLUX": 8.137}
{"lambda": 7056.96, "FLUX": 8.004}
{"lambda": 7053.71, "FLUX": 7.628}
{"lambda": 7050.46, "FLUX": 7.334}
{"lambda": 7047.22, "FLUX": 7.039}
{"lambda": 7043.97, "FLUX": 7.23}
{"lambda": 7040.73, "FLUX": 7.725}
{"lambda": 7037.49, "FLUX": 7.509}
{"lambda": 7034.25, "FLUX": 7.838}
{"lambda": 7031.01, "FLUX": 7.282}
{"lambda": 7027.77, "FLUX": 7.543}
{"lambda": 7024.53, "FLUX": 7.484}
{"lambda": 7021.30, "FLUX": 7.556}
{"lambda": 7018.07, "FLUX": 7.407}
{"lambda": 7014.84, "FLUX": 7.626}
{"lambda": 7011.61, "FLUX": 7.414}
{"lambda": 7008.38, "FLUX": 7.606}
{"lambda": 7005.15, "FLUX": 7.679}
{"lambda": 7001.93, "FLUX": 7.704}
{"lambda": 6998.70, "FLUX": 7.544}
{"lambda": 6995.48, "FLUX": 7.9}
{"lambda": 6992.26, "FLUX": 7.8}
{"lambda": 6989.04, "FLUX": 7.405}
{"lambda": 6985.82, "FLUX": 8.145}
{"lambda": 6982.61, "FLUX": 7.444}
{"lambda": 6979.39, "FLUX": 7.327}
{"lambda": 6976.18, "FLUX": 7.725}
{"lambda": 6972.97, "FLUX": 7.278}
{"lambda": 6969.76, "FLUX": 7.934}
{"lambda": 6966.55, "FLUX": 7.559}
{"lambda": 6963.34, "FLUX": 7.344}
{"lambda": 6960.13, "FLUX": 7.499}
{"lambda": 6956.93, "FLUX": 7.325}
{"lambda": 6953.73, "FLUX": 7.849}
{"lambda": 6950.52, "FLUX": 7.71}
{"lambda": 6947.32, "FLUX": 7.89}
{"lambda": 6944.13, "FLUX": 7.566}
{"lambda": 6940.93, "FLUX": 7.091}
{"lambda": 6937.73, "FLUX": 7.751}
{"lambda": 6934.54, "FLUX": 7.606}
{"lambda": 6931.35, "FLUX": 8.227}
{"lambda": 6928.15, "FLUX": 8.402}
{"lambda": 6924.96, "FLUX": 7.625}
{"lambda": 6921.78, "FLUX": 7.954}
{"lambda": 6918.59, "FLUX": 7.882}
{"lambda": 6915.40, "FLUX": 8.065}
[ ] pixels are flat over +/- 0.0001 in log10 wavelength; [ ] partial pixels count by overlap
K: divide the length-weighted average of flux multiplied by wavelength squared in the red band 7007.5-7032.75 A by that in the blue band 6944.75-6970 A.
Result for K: 1.00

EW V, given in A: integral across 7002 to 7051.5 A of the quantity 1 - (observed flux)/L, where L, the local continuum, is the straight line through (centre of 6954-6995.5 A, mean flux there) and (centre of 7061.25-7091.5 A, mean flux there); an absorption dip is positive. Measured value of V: 1.0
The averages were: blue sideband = 7.59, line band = 7.49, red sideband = 7.71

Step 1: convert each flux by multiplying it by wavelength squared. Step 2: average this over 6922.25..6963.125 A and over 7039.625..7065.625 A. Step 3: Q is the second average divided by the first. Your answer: 1.02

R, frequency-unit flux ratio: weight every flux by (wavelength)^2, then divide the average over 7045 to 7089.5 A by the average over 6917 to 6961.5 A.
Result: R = 1.03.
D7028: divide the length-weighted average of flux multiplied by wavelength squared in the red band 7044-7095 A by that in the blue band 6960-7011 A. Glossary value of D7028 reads 1.0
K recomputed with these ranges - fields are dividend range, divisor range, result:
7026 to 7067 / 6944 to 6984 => 1.03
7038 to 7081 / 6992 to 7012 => 1.00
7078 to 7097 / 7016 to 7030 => 1.05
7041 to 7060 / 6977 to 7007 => 1.00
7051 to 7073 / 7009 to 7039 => 1.04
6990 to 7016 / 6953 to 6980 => 1.03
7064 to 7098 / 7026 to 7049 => 1.04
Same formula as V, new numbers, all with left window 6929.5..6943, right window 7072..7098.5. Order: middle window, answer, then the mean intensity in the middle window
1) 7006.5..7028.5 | 0.5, 7.52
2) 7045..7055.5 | 0.5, 7.34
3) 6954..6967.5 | 0.4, 7.47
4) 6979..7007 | 0.0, 7.67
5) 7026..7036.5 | 0.2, 7.54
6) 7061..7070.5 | -0.1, 7.75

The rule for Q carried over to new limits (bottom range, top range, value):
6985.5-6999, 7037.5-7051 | 0.96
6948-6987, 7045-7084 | 1.03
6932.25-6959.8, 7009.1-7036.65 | 1.01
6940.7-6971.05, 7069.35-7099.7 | 1.05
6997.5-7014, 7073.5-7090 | 1.04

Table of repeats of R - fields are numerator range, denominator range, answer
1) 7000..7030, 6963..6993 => 1.00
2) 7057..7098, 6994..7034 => 1.04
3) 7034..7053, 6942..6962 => 1.00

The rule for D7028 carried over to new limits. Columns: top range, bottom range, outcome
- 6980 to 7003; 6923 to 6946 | 1.01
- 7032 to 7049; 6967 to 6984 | 1.01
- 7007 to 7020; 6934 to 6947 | 1.02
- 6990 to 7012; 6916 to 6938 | 0.99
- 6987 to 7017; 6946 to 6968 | 1.02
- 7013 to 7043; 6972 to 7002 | 1.00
